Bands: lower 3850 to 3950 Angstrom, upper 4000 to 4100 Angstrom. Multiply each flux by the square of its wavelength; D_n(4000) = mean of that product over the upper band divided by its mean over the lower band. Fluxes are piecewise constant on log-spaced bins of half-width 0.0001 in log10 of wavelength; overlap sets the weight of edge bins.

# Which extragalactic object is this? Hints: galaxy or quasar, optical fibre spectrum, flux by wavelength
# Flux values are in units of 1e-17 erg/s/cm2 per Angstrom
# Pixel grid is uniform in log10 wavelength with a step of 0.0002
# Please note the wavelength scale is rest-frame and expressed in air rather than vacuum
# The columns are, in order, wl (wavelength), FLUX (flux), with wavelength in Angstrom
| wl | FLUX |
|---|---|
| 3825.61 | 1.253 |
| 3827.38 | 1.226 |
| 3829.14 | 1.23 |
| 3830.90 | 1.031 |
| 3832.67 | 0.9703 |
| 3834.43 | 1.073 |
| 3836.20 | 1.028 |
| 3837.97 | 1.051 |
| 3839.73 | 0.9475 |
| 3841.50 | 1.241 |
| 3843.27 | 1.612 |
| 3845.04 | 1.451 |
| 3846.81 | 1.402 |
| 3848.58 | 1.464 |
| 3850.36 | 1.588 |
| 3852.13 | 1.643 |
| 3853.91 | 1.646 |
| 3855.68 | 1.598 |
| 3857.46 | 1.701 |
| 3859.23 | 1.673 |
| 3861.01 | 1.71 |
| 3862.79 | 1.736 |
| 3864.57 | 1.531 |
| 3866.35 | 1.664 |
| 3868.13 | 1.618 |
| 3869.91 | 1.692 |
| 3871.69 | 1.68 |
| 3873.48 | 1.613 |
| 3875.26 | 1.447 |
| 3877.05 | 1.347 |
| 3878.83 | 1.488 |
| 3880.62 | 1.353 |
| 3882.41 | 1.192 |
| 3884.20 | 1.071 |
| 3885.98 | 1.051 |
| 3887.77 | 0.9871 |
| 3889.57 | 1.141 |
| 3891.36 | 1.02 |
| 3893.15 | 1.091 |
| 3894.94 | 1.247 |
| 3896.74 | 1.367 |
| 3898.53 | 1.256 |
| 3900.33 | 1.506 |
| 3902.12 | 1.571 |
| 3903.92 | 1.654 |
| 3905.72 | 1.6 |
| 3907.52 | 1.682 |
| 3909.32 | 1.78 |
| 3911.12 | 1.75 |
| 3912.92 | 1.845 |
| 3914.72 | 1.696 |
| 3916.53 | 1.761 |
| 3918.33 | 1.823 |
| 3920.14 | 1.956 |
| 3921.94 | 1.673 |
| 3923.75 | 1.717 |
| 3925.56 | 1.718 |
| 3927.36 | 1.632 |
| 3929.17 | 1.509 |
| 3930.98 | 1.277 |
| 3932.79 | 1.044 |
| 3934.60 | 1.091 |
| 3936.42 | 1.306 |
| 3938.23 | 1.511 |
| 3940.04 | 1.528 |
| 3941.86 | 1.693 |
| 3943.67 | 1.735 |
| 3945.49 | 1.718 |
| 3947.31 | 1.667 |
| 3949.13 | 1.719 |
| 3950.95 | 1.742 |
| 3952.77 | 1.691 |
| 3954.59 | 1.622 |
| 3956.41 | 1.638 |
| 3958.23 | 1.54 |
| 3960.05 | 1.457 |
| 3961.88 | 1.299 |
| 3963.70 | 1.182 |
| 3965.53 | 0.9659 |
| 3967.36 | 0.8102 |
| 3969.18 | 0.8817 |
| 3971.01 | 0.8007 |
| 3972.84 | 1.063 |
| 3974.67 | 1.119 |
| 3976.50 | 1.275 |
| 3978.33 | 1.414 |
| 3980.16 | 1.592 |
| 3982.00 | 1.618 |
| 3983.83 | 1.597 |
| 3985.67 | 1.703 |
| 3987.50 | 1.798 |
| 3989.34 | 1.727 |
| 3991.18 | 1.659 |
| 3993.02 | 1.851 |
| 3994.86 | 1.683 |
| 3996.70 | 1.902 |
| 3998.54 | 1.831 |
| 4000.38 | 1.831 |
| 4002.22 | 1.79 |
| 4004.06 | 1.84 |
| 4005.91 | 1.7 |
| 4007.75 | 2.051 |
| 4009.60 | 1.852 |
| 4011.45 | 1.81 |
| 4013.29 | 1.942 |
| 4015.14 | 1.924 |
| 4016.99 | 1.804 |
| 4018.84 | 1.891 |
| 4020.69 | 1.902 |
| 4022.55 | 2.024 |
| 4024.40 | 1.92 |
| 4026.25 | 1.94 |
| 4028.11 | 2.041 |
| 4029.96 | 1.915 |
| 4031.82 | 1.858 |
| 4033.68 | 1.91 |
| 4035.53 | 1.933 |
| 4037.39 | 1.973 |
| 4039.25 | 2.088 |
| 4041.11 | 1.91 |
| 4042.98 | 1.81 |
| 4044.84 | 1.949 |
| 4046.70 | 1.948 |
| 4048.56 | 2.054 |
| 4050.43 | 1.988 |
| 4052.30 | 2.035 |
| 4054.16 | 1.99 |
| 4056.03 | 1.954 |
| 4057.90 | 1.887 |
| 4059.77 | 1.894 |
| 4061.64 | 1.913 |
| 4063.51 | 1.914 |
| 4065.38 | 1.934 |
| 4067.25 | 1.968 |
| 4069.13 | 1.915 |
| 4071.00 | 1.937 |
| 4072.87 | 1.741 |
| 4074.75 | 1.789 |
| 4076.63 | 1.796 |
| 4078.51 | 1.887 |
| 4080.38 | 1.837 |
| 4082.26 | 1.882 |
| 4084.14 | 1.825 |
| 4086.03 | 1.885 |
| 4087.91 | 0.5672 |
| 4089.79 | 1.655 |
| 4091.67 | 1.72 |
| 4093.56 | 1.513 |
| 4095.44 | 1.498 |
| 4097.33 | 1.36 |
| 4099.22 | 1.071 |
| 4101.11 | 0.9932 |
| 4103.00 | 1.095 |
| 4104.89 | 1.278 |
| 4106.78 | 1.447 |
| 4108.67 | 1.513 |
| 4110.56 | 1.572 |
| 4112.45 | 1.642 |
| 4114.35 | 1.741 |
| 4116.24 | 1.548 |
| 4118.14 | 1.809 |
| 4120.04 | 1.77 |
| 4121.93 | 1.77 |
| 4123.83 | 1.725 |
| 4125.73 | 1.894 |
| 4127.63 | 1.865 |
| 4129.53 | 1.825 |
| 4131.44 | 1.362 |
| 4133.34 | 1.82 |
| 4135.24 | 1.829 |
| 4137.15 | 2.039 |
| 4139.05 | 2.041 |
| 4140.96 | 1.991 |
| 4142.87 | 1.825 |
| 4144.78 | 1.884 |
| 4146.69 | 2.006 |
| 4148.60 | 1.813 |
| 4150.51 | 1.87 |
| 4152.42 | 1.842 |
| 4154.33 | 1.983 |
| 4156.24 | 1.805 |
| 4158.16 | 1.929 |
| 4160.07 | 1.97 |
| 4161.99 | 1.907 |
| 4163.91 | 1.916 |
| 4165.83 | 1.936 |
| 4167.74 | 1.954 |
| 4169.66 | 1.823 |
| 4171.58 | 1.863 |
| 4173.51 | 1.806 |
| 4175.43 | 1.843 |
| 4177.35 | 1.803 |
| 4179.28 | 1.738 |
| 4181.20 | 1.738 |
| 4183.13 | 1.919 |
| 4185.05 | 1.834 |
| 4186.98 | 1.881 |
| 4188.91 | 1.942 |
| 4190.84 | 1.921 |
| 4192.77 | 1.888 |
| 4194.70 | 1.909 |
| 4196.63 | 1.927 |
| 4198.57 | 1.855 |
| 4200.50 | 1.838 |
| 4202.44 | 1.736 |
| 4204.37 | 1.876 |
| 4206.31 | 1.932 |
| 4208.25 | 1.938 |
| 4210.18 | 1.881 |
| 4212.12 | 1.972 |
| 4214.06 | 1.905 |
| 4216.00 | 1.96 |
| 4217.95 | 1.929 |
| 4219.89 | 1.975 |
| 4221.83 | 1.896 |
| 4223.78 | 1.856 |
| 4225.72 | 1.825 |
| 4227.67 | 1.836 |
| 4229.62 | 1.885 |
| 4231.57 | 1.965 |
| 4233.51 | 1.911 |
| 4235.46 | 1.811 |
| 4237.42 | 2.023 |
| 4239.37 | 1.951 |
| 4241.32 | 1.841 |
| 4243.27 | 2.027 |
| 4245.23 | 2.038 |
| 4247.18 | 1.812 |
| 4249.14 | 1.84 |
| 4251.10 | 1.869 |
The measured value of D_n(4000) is 1.30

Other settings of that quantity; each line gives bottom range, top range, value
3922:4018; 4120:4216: 1.32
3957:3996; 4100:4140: 1.27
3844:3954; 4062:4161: 1.25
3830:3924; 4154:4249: 1.52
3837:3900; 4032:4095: 1.44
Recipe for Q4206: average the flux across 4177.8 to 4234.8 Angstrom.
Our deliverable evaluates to 1.88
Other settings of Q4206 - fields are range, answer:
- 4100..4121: 1.49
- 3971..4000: 1.57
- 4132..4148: 1.91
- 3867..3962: 1.51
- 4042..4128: 1.71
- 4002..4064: 1.92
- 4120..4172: 1.87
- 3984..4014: 1.8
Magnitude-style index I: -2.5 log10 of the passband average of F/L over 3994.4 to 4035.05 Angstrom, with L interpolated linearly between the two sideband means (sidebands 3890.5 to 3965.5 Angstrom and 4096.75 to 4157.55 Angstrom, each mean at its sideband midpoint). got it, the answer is -0.173 mag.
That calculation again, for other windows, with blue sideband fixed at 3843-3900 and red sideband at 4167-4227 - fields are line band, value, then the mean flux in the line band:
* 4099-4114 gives 0.28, 1.36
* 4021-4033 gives -0.18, 1.95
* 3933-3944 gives 0.07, 1.44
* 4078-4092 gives 0.05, 1.65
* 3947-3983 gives 0.16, 1.35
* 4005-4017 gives -0.15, 1.87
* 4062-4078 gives -0.10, 1.88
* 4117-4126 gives 0.00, 1.78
